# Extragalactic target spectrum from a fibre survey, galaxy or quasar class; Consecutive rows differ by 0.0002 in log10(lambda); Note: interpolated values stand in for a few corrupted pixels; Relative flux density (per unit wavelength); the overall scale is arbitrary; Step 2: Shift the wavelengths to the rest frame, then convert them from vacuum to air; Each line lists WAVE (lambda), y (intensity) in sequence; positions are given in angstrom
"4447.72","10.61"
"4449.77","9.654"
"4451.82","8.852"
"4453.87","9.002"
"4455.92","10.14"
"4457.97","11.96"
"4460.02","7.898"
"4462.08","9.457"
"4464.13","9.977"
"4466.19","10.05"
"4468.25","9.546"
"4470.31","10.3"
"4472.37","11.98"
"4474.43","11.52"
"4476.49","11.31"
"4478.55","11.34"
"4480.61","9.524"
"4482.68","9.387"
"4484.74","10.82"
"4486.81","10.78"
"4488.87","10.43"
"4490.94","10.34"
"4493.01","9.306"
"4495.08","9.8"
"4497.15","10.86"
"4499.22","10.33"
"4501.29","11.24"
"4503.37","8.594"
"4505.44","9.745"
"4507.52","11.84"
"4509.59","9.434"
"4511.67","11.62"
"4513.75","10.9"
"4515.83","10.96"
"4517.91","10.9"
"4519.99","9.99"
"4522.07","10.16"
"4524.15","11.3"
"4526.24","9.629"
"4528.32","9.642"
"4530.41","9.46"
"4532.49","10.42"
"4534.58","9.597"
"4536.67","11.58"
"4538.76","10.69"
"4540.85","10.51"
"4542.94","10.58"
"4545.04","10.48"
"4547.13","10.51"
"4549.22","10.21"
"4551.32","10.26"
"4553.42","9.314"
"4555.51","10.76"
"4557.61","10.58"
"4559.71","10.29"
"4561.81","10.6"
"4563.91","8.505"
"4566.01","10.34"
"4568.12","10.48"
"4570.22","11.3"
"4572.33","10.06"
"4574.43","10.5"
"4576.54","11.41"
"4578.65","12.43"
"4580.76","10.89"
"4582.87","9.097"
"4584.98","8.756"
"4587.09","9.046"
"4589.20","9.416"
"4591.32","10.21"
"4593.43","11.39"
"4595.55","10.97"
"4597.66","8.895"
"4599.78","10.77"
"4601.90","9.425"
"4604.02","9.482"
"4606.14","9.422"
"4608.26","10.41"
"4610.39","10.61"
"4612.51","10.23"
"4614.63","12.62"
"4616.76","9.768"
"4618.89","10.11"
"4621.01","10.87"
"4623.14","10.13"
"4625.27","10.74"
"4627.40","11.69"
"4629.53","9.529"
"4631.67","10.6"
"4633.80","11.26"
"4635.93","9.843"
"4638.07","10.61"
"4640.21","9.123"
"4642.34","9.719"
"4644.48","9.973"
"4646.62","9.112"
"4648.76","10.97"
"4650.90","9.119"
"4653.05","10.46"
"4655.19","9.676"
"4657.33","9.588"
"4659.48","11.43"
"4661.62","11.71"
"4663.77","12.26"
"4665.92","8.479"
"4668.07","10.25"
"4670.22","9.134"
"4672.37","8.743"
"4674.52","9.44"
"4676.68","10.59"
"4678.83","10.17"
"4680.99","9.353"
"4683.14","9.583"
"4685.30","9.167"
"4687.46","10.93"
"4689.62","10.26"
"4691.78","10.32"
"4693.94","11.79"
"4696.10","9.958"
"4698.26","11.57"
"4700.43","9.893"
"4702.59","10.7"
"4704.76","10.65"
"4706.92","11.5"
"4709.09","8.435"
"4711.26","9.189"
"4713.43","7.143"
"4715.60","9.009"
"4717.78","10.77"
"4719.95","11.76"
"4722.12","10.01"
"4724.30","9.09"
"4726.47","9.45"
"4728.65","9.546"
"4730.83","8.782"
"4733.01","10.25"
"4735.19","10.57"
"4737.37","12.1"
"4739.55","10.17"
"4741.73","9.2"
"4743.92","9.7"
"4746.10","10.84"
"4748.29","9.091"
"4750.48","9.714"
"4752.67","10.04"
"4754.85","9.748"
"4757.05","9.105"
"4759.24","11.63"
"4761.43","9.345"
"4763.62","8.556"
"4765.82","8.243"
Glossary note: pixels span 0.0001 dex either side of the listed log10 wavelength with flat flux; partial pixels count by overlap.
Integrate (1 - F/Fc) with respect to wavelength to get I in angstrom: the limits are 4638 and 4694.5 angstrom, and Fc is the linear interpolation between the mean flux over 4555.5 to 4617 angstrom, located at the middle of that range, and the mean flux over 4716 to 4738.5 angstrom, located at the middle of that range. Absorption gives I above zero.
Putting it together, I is 1.0 angstrom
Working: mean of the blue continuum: 10.3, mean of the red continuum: 10.2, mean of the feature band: 10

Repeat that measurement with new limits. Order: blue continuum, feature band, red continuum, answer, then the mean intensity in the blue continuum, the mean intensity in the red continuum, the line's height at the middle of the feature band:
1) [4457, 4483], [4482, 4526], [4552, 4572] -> -0.5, 10.3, 10.2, 10.3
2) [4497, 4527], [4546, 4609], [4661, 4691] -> 0.6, 10.5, 9.98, 10.3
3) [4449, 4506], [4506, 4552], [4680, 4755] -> -1.6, 10.2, 10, 10.1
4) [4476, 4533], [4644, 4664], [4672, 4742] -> -0.5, 10.4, 10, 10.1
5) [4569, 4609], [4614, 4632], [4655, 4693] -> -0.8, 10.2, 10.1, 10.2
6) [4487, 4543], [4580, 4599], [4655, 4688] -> 0.7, 10.4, 10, 10.2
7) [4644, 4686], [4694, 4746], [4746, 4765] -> -1.2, 9.97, 9.7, 9.81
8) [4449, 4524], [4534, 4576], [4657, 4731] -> -0.7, 10.3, 10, 10.2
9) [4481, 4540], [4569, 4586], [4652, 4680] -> -0.5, 10.3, 10.1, 10.3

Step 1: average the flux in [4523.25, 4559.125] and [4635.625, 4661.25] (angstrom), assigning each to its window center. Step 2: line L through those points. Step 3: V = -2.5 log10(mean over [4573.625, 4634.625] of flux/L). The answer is -0.023 mag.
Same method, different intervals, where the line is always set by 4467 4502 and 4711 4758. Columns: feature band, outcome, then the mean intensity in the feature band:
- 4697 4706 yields -0.09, 10.7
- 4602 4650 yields -0.02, 10.3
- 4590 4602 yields -0.01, 10.3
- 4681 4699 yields -0.05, 10.4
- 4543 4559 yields 0.00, 10.3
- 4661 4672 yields -0.02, 10.2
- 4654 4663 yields -0.07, 10.7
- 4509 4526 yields -0.02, 10.6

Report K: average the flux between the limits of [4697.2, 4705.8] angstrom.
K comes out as 10.7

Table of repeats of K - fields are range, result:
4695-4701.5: 10.5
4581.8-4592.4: 9.32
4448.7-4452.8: 9.27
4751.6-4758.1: 9.63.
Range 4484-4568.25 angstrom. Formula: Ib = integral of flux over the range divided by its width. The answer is 10.3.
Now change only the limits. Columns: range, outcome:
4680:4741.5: 10.1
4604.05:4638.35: 10.5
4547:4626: 10.3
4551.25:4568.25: 10.1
